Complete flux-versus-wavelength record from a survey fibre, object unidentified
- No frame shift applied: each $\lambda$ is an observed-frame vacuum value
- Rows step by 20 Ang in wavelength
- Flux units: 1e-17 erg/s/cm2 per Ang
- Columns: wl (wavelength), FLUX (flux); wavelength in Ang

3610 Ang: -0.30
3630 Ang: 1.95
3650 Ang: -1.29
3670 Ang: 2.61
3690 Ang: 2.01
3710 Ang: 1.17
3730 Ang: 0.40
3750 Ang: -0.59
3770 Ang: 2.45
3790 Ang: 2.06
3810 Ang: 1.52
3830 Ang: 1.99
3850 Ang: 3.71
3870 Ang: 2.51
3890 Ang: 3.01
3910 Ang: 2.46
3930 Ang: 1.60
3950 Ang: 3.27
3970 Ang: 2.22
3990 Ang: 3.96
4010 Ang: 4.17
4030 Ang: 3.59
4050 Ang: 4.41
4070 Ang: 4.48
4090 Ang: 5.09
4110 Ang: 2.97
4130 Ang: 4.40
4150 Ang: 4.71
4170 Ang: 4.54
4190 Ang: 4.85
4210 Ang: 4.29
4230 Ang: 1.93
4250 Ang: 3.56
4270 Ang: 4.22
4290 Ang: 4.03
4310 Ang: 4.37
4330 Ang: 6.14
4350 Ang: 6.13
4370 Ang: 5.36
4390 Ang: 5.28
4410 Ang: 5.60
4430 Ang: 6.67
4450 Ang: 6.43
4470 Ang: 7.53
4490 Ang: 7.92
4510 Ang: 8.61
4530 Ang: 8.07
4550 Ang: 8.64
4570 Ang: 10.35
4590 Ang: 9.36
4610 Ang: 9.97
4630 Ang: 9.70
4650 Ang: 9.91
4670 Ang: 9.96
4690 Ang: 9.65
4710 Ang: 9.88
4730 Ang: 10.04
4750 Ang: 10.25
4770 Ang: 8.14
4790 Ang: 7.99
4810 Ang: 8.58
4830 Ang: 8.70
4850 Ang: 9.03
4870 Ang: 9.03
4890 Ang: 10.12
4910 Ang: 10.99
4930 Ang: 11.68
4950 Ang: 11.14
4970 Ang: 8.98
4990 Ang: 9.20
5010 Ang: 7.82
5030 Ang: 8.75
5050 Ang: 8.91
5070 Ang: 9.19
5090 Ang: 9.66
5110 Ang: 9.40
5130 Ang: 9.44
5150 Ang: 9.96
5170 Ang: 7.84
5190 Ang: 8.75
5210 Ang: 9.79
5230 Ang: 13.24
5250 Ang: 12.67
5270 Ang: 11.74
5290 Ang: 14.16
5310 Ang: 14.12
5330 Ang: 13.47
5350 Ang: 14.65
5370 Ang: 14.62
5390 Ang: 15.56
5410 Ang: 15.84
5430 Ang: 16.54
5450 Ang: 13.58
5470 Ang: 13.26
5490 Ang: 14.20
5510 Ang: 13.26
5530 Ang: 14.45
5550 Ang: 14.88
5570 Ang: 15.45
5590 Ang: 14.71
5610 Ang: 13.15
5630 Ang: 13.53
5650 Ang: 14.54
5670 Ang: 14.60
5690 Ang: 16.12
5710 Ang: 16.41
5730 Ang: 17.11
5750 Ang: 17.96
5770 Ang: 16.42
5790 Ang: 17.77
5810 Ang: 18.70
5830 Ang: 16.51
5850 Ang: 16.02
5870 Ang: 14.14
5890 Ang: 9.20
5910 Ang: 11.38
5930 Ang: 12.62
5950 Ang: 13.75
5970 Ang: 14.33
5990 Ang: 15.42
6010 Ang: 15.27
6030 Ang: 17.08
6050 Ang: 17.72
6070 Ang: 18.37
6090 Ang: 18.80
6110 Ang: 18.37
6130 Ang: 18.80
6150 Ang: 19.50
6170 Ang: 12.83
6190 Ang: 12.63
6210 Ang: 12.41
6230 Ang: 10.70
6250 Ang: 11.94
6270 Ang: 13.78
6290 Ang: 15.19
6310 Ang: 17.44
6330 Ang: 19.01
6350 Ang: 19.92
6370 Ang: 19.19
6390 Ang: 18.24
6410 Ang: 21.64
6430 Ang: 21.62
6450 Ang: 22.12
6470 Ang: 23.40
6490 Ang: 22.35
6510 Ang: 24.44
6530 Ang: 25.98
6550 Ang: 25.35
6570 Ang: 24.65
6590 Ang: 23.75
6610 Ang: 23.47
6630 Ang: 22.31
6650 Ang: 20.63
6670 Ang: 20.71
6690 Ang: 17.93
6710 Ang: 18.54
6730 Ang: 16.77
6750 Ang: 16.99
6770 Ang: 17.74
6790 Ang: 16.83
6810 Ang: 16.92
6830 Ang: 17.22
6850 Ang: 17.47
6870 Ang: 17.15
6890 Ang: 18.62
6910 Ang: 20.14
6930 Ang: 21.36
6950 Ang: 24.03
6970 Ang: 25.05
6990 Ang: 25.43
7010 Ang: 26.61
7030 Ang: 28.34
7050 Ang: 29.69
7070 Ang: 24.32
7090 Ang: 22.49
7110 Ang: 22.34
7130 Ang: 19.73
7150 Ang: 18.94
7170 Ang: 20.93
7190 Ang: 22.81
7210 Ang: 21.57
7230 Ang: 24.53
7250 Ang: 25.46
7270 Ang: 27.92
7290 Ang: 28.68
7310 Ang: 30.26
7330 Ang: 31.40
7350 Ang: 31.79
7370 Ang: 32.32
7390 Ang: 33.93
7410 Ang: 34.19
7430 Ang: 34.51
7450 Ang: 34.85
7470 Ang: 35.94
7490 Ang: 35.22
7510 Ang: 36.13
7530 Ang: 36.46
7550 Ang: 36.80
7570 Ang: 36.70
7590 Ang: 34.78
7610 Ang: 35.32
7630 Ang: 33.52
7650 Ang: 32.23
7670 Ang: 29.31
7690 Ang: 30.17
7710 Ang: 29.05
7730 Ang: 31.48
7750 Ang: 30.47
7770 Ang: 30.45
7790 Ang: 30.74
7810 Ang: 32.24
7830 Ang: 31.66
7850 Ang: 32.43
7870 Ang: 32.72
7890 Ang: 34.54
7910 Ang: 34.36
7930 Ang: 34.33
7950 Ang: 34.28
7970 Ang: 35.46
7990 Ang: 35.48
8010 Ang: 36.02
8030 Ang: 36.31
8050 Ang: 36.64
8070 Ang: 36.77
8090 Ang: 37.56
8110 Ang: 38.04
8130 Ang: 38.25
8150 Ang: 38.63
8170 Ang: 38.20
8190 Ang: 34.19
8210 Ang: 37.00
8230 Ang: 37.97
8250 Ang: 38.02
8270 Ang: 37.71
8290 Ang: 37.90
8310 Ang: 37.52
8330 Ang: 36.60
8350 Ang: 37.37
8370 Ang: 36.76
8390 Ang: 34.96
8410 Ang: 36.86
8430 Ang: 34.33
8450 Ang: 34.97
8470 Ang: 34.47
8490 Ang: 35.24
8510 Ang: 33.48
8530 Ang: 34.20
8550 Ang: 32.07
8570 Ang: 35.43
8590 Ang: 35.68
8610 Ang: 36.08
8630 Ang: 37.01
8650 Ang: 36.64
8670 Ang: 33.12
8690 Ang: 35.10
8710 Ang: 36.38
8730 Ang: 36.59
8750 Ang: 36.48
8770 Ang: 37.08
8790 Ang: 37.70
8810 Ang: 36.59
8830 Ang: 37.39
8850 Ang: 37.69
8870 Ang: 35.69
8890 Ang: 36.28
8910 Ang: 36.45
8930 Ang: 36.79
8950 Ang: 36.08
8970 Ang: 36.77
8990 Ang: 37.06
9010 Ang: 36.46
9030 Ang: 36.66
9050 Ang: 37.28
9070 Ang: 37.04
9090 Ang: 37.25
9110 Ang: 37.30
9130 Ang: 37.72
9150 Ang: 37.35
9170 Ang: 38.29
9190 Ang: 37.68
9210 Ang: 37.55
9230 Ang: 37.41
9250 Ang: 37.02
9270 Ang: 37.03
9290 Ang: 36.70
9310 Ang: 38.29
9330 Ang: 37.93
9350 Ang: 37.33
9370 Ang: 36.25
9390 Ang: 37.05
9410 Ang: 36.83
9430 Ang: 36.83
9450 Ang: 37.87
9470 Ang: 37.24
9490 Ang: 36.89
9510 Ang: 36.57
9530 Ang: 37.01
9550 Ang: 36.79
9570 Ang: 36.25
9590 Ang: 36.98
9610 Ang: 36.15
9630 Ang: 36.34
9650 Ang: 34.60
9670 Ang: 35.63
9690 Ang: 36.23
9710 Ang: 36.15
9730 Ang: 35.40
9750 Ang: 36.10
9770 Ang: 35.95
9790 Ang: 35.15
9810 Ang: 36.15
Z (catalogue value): 0.000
